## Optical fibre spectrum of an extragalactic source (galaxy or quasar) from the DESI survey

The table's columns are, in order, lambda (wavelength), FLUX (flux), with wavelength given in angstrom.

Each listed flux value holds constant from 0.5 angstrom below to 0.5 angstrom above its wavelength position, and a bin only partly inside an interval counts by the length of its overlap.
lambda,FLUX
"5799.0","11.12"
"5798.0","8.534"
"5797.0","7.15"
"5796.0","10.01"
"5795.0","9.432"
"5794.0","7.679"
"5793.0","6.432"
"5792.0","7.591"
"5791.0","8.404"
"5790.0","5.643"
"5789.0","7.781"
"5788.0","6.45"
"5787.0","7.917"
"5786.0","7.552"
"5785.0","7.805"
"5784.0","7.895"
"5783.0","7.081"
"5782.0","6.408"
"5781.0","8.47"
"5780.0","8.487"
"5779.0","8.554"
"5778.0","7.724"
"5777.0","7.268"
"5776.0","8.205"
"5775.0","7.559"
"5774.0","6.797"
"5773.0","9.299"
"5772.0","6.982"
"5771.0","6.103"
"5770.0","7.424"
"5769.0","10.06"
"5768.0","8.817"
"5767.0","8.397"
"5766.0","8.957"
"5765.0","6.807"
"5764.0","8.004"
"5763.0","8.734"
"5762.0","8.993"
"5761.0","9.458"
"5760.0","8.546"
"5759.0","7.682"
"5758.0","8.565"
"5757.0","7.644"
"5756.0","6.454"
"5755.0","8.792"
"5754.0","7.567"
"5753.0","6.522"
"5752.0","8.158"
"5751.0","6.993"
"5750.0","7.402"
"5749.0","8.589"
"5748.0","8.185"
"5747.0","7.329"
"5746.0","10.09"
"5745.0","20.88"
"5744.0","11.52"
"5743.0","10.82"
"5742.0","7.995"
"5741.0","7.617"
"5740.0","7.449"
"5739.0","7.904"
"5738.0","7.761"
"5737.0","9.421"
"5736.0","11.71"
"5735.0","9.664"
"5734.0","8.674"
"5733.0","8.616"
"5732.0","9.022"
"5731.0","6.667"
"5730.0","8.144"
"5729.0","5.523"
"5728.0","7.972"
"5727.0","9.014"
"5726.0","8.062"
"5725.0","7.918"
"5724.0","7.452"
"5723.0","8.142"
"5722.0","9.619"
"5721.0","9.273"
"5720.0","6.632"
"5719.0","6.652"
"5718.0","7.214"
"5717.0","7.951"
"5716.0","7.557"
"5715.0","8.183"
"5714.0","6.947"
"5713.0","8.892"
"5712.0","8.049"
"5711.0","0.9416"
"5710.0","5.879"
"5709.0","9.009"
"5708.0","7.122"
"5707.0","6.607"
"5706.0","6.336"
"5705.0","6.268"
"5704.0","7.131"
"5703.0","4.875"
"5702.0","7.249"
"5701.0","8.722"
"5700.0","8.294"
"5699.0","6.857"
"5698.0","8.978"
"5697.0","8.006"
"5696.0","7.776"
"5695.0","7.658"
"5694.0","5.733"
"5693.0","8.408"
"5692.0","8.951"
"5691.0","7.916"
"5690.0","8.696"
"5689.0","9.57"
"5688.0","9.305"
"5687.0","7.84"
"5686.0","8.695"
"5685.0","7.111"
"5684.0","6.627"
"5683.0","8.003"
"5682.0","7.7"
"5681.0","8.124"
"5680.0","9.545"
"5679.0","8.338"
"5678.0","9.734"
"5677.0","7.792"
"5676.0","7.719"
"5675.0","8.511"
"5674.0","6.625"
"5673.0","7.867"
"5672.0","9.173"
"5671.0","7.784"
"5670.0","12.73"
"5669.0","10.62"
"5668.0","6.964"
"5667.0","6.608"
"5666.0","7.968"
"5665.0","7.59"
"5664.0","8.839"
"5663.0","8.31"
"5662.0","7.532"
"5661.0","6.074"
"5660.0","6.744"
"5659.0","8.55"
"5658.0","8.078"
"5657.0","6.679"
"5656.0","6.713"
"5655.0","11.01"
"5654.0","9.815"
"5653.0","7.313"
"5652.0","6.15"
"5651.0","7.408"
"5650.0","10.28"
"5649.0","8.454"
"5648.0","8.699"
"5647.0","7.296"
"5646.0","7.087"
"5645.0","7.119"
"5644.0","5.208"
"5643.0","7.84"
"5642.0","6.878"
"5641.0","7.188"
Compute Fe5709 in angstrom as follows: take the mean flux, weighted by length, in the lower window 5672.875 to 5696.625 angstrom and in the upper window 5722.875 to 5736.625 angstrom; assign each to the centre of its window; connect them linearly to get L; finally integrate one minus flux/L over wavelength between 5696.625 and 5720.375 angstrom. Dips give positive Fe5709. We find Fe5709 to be 3.3 angstrom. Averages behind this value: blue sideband 8.1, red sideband 8.34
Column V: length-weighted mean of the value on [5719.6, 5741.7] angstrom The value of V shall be 8.29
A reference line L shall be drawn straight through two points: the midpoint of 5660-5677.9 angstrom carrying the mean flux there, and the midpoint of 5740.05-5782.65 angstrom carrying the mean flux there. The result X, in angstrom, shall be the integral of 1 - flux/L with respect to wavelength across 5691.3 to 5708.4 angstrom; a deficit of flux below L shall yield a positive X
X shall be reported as 1.8 angstrom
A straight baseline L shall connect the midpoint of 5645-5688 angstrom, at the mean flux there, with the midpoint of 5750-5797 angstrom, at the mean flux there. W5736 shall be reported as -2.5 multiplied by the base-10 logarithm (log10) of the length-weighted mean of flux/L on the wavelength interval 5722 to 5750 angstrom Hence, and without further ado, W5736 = -0.129 mag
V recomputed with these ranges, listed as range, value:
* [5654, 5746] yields 8.15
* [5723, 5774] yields 8.51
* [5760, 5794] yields 7.83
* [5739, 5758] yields 8.85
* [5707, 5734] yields 7.56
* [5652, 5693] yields 8.22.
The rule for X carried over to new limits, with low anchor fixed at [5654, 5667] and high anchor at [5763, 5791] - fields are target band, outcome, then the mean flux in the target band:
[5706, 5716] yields 1.2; 6.86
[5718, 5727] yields -0.2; 7.98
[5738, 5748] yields -2.8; 9.96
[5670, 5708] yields -0.3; 7.91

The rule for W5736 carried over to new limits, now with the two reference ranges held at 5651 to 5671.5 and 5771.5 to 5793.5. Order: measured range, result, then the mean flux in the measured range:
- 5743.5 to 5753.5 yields -0.234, 9.57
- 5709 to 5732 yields 0.051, 7.47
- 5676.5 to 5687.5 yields -0.019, 8.14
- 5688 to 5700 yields -0.023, 8.11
